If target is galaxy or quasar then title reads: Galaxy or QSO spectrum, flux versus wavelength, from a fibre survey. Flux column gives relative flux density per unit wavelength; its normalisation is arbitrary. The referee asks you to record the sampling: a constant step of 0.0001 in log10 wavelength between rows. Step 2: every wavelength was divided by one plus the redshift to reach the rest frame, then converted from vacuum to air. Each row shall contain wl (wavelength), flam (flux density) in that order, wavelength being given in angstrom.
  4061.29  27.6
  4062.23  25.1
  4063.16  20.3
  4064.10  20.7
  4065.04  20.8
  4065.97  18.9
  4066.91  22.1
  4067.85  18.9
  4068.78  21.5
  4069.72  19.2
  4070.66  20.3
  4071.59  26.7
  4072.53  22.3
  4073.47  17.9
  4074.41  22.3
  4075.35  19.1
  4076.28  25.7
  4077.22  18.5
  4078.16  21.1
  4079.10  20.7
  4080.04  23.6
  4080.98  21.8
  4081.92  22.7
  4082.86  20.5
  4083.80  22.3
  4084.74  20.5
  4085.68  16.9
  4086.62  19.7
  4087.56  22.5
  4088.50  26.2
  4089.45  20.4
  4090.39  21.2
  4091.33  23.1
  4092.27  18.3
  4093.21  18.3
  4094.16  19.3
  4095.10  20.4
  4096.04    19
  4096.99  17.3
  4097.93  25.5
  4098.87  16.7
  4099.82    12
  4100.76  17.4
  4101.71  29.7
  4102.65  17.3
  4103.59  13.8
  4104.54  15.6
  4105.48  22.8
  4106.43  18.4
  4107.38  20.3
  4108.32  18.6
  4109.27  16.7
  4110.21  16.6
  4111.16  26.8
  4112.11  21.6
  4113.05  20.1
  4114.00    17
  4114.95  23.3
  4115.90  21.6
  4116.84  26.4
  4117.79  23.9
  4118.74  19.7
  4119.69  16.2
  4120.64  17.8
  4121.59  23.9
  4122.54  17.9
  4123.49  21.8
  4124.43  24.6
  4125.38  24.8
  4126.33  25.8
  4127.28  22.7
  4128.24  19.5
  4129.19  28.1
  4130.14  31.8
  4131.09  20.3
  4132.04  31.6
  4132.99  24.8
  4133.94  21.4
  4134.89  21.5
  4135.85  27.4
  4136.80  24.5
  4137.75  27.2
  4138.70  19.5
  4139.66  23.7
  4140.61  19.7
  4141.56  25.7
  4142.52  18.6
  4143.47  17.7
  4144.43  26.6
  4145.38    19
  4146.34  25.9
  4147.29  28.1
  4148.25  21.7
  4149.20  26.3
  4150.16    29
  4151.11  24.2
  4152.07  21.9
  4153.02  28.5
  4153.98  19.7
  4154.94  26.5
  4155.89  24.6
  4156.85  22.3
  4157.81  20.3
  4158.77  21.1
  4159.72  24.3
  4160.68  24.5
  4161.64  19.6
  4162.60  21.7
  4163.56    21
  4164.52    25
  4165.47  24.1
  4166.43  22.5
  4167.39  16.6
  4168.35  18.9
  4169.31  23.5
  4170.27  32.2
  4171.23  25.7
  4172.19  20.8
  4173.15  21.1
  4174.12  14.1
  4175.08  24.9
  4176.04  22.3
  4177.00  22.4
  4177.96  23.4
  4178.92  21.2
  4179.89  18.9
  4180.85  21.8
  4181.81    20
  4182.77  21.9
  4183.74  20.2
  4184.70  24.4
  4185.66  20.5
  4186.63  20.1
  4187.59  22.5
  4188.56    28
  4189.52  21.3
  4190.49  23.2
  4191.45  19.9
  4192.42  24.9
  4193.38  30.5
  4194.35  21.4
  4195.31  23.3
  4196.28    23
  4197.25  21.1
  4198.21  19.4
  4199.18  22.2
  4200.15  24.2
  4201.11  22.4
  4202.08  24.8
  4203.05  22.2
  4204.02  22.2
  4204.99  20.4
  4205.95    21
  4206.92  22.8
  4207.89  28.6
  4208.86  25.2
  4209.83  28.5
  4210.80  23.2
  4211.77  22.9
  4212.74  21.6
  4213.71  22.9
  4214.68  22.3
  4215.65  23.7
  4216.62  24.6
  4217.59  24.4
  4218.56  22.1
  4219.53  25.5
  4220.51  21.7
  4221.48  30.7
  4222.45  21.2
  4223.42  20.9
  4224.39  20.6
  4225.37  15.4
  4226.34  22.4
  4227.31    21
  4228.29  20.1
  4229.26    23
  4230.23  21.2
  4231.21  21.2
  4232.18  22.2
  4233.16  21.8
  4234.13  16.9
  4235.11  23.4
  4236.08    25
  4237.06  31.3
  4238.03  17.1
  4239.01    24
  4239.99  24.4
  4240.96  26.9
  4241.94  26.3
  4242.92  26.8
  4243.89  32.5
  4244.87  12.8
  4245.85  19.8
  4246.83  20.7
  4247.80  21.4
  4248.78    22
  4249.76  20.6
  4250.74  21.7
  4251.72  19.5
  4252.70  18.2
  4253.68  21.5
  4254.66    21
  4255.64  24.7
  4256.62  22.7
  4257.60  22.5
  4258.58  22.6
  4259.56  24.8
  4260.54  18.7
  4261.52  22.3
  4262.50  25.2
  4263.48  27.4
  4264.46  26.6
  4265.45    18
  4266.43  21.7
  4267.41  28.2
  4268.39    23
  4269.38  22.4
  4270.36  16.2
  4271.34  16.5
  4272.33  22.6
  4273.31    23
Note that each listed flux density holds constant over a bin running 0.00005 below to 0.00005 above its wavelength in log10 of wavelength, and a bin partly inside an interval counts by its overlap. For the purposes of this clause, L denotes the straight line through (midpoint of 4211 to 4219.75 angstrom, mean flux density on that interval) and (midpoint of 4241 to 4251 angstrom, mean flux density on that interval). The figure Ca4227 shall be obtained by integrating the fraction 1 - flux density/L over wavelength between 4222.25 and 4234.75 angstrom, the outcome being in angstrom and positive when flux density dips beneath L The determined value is 1.3 angstrom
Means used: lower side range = 23.3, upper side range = 22.7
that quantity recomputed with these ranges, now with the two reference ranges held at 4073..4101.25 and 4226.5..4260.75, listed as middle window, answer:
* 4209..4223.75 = -1.23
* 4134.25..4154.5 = -2.44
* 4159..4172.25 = -0.98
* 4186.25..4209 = -1.41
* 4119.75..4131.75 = -1.32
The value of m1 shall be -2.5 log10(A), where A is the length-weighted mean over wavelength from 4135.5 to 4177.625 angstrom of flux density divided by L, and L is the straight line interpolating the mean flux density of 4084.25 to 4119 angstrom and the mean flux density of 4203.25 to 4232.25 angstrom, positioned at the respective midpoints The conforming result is -0.082 mag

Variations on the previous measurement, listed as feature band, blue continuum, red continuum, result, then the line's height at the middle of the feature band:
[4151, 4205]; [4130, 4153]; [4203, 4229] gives 0.046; 23.5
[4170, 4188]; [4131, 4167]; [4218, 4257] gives 0.058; 23.1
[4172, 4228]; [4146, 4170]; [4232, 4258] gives 0.018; 22.9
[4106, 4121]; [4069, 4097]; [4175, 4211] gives 0.060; 21.5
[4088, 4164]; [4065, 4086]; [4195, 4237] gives -0.016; 21.7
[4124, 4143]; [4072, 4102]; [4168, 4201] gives -0.125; 21.5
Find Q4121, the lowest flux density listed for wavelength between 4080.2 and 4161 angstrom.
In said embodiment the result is 12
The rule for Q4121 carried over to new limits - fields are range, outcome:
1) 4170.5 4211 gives 14.1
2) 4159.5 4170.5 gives 16.6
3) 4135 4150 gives 17.7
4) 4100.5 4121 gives 13.8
